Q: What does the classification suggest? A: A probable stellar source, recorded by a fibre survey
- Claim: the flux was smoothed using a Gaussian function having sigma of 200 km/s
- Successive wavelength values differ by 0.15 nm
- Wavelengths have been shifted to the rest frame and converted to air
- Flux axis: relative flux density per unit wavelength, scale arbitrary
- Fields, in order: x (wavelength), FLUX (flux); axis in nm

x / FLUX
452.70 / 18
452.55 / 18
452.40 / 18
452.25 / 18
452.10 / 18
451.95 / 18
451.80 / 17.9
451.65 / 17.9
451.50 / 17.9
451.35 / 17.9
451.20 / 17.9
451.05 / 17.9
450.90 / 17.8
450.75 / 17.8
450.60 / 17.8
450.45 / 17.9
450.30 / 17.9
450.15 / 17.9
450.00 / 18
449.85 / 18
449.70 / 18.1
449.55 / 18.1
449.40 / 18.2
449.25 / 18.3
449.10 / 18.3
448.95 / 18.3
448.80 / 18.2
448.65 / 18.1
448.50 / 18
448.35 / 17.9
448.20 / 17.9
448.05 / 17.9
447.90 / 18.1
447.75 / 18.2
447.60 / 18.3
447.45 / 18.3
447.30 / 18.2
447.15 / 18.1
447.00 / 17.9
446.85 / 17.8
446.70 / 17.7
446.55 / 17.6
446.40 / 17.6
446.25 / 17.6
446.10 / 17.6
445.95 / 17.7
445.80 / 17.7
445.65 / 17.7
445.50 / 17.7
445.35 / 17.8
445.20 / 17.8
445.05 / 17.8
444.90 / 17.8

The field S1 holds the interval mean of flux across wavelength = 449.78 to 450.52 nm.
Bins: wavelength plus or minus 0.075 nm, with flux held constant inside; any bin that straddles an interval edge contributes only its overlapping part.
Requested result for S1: 17.9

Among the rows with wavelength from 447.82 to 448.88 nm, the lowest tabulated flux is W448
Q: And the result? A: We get 17.9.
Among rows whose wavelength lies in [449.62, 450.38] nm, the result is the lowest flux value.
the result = 17.9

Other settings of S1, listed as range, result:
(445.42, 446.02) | 17.7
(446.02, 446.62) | 17.6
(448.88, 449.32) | 18.3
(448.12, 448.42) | 17.9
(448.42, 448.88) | 18.1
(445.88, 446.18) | 17.6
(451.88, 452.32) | 18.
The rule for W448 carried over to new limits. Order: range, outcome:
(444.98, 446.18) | 17.6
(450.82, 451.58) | 17.8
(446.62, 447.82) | 17.7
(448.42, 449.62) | 18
